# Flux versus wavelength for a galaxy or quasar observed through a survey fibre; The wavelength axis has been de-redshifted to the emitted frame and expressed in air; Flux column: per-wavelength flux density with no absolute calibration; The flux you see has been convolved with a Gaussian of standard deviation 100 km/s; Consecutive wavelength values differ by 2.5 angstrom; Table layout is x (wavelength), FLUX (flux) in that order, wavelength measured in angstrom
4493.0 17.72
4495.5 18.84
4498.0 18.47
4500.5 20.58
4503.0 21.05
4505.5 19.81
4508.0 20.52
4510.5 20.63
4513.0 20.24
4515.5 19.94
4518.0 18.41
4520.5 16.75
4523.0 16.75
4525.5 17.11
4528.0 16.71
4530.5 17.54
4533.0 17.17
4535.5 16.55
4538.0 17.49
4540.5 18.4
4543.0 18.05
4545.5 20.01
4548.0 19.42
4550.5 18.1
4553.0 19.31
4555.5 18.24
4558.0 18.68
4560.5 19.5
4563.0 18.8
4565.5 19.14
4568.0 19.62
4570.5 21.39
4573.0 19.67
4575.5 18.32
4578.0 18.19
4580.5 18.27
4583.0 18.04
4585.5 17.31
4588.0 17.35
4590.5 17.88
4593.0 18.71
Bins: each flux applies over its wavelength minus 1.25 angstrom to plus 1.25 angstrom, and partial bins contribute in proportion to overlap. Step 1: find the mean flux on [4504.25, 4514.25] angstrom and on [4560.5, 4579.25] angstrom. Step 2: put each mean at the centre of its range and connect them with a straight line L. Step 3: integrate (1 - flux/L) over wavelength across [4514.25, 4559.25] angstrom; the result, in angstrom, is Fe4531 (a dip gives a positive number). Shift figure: 4.1 angstrom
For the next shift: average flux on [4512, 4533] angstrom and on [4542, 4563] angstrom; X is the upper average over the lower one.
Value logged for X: 1.1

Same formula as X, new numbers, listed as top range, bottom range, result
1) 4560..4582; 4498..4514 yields 0.94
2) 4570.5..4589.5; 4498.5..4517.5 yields 0.91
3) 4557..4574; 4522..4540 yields 1.14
